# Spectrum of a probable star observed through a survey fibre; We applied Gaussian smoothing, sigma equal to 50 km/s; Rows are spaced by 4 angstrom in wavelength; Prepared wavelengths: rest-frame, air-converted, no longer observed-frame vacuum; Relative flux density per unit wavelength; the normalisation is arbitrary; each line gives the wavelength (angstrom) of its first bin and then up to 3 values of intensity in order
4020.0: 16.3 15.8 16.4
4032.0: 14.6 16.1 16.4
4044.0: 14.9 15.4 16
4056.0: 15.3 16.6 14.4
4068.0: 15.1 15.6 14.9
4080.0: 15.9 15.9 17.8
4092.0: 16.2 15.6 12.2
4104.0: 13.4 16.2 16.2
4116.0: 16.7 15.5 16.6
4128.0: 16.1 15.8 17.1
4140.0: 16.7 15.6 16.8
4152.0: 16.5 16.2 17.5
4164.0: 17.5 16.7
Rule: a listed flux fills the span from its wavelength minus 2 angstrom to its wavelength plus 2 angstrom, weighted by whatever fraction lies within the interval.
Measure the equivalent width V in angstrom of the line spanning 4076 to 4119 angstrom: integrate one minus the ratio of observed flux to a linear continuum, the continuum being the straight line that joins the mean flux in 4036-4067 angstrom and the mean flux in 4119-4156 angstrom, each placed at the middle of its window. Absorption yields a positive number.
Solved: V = 1.1 angstrom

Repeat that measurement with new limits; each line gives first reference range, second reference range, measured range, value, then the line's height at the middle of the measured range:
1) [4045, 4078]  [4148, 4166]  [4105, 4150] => 0.57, 16.4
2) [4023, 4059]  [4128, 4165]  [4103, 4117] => 0.48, 16.3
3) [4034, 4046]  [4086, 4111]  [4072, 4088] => -0.43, 15.4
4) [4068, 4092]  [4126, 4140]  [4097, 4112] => 1.68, 16.2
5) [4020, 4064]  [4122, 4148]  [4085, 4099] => -0.11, 16.1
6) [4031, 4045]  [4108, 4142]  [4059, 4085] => 0.76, 15.9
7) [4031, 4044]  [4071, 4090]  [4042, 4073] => 0.85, 15.8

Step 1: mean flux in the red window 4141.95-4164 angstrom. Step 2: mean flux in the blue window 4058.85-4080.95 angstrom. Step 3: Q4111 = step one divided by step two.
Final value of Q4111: 1.1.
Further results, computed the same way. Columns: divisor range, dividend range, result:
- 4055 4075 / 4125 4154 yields 1.06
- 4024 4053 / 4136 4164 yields 1.06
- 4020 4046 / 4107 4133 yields 1.03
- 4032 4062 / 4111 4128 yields 1.03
